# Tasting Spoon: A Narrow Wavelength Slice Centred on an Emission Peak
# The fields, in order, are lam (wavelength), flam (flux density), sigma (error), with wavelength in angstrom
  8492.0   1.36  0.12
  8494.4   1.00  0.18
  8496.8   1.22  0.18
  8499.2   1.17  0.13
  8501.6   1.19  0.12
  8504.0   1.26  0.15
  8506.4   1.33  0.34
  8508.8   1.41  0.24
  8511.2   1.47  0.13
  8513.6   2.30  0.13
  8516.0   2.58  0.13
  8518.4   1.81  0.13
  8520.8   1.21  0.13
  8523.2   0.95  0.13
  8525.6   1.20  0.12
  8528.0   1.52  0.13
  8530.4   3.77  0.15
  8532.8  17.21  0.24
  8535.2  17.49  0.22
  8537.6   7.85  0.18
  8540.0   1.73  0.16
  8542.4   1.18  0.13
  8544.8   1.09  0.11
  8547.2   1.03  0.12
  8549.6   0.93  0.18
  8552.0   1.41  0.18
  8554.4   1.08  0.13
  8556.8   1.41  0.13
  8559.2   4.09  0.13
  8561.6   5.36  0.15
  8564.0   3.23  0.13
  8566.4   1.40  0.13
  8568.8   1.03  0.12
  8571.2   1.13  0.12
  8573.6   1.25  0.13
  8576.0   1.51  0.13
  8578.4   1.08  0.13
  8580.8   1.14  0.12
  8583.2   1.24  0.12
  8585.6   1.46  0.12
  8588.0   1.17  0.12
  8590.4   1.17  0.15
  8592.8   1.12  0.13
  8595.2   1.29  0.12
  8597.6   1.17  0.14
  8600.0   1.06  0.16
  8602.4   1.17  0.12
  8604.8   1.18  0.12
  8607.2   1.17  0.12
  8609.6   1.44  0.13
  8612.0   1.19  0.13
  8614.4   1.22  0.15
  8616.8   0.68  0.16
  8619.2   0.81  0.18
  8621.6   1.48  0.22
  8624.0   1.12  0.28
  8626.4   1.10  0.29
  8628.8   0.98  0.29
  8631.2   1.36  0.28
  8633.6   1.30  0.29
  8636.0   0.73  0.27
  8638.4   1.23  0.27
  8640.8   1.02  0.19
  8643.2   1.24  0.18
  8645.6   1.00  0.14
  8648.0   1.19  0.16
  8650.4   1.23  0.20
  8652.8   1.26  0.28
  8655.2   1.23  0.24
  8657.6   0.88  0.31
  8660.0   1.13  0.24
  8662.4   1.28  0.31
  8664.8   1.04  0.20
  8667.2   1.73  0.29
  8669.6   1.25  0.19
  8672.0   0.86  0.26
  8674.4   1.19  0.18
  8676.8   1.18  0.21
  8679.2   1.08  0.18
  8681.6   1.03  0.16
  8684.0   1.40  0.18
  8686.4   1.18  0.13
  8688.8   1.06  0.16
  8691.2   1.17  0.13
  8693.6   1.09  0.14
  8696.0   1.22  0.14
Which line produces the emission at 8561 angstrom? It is [N II] 6583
